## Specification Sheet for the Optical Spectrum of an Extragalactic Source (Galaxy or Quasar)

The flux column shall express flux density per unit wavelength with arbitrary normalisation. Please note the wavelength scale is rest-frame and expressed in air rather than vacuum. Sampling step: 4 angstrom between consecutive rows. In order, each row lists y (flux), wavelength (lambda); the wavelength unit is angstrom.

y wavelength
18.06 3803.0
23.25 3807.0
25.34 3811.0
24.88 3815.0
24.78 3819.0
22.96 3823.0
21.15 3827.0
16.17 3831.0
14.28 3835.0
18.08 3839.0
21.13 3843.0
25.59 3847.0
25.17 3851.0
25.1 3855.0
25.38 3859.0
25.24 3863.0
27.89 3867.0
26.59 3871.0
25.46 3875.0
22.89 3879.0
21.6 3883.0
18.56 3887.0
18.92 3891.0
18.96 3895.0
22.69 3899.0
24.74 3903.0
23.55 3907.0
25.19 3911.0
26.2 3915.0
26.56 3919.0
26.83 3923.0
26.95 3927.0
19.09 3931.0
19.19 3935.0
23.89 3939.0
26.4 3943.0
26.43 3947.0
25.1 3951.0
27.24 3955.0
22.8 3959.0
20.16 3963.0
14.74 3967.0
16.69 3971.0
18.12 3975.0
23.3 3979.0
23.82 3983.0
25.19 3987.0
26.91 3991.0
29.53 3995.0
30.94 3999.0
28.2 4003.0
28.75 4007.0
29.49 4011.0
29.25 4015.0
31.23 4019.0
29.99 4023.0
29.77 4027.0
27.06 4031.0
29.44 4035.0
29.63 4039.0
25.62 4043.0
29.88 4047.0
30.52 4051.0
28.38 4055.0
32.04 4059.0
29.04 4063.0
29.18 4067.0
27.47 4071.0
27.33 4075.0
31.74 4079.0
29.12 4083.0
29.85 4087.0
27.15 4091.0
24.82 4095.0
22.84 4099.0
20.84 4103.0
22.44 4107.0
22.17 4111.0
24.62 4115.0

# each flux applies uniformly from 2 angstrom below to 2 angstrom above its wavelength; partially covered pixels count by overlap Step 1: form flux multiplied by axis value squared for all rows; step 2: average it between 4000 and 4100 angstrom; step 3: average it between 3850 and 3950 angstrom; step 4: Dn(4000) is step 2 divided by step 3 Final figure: 1.3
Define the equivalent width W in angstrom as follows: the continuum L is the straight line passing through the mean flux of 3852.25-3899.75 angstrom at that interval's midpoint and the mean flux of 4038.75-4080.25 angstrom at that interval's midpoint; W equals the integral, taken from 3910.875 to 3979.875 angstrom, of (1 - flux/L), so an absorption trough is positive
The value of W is 6.62 angstrom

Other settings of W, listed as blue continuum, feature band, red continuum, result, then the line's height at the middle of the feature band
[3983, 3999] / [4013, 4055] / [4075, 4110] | -3.8 angstrom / 26.7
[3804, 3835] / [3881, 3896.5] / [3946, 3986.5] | 1.7 angstrom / 21.9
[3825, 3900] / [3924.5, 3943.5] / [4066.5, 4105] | 0.6 angstrom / 23.7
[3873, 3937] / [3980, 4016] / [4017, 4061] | -0.5 angstrom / 27.4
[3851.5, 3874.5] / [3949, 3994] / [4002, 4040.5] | 9.4 angstrom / 28.2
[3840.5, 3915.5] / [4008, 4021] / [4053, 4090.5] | -1.1 angstrom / 27.6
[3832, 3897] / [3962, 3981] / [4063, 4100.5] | 5.0 angstrom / 25.1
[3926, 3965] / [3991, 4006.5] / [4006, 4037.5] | -0.8 angstrom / 27.7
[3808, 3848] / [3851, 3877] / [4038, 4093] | -3.9 angstrom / 22.5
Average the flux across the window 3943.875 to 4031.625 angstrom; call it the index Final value 25.7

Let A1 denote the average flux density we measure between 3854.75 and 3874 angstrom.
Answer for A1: 26.1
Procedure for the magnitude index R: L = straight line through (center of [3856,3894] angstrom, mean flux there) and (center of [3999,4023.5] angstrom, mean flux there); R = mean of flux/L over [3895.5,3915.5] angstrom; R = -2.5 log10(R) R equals 0.04 mag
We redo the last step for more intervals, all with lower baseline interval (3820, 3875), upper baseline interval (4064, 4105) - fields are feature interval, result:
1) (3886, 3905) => 0.136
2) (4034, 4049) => -0.090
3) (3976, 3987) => 0.084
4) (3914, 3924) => -0.104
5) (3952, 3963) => 0.029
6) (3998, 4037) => -0.138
